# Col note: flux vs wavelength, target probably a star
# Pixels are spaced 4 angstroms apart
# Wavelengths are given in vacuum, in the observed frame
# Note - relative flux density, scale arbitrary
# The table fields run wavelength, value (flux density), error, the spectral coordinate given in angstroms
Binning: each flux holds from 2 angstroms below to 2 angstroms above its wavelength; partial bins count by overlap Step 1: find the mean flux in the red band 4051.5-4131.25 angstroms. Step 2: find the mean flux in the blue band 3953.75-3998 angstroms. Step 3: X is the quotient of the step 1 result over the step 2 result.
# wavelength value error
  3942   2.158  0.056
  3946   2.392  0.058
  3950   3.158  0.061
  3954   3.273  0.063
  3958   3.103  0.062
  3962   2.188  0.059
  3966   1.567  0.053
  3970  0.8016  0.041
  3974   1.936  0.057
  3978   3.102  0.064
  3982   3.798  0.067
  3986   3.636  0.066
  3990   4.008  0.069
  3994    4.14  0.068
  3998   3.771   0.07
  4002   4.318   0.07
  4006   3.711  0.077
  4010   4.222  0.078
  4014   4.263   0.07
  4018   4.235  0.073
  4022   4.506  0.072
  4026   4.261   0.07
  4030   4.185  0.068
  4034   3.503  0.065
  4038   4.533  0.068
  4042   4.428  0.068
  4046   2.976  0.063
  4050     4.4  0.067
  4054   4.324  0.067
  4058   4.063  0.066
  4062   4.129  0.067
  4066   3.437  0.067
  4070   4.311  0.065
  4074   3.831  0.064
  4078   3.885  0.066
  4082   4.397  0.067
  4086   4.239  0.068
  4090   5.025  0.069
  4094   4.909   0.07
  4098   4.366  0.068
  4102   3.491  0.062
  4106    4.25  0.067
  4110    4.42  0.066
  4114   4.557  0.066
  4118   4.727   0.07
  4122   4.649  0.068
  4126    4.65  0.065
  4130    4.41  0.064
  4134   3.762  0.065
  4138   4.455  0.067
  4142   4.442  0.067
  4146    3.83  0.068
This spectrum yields 1.49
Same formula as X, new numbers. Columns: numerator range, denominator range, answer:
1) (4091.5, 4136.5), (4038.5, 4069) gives 1.10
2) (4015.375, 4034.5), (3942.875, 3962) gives 1.47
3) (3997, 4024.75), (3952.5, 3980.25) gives 1.83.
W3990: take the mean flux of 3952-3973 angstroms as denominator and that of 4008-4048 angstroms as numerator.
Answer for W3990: 1.9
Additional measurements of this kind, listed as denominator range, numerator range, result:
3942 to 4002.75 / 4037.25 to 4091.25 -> 1.39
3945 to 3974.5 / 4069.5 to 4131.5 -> 1.89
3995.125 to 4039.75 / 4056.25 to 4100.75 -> 1.02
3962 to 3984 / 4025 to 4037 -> 1.79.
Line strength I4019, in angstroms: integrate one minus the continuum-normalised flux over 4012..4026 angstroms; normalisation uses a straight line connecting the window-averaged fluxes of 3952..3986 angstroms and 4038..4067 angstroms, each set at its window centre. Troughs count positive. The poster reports -3.7 angstroms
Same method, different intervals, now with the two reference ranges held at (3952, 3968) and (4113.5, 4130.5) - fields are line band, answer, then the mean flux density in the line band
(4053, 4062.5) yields -0.9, 4.16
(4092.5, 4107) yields 0.3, 4.23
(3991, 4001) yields -3.3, 4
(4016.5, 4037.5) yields -4.8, 4.16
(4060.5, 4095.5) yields -1.5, 4.23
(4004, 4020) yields -4.5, 4.11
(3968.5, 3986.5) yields 1.0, 2.62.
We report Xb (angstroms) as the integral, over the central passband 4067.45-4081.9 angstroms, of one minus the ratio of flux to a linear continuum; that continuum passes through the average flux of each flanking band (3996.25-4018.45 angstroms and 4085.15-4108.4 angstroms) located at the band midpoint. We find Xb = 0.92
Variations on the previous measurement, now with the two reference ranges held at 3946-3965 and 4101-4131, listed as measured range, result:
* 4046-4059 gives -1.0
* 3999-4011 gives -2.7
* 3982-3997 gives -3.6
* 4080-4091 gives -1.0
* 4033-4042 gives -1.3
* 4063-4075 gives 0.2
